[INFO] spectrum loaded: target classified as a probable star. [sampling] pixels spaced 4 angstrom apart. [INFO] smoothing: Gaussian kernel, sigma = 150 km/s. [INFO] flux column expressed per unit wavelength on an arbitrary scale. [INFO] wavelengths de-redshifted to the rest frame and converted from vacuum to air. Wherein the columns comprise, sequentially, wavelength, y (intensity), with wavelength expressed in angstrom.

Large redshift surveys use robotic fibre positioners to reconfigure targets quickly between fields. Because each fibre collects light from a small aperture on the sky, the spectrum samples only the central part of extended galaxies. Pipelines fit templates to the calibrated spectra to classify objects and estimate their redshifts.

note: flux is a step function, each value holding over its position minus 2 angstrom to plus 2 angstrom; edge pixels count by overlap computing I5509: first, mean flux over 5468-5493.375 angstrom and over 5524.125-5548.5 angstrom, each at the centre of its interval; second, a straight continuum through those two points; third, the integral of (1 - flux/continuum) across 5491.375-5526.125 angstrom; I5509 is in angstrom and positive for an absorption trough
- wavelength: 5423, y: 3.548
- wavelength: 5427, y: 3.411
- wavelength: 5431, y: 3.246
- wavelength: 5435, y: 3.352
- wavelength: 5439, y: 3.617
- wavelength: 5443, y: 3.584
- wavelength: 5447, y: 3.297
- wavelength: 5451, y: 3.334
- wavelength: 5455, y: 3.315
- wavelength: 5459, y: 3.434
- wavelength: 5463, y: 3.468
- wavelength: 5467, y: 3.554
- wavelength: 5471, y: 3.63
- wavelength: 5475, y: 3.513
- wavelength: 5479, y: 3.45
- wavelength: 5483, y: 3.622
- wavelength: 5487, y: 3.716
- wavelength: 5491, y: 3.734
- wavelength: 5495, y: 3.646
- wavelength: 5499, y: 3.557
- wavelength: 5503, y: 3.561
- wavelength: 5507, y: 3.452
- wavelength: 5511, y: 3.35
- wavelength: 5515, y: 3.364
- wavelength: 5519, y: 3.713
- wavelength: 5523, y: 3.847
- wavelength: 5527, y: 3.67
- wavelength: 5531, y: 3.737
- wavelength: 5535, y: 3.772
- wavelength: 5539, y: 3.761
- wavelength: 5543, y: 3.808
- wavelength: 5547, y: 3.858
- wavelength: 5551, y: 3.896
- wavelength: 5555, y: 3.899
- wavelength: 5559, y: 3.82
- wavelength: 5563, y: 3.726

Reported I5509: 1.1 angstrom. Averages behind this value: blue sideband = 3.61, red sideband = 3.77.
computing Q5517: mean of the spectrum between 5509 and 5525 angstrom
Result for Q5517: 3.57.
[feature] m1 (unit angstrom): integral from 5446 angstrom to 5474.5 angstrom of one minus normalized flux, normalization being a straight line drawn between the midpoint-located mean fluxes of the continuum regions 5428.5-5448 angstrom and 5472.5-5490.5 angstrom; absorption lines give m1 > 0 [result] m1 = 0.55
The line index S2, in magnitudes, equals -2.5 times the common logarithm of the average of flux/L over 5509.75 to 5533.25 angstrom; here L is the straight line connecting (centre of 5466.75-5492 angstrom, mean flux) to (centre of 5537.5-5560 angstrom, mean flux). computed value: 0.04 mag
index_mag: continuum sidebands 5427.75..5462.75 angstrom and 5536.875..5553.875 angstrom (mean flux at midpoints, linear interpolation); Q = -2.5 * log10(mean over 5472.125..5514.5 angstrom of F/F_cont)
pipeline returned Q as 0.02 mag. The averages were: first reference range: 3.4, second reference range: 3.83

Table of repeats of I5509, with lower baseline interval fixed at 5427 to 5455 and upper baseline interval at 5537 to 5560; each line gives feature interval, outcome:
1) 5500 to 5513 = 0.7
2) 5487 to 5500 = -0.2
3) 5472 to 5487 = 0.0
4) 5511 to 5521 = 0.6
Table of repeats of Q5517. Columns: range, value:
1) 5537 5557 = 3.84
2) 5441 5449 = 3.44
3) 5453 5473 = 3.48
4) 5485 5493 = 3.73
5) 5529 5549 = 3.79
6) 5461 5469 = 3.51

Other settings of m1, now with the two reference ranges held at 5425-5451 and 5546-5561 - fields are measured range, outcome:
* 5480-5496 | -0.3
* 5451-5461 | 0.3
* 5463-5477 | -0.1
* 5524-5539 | 0.2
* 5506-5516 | 0.9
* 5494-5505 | 0.2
